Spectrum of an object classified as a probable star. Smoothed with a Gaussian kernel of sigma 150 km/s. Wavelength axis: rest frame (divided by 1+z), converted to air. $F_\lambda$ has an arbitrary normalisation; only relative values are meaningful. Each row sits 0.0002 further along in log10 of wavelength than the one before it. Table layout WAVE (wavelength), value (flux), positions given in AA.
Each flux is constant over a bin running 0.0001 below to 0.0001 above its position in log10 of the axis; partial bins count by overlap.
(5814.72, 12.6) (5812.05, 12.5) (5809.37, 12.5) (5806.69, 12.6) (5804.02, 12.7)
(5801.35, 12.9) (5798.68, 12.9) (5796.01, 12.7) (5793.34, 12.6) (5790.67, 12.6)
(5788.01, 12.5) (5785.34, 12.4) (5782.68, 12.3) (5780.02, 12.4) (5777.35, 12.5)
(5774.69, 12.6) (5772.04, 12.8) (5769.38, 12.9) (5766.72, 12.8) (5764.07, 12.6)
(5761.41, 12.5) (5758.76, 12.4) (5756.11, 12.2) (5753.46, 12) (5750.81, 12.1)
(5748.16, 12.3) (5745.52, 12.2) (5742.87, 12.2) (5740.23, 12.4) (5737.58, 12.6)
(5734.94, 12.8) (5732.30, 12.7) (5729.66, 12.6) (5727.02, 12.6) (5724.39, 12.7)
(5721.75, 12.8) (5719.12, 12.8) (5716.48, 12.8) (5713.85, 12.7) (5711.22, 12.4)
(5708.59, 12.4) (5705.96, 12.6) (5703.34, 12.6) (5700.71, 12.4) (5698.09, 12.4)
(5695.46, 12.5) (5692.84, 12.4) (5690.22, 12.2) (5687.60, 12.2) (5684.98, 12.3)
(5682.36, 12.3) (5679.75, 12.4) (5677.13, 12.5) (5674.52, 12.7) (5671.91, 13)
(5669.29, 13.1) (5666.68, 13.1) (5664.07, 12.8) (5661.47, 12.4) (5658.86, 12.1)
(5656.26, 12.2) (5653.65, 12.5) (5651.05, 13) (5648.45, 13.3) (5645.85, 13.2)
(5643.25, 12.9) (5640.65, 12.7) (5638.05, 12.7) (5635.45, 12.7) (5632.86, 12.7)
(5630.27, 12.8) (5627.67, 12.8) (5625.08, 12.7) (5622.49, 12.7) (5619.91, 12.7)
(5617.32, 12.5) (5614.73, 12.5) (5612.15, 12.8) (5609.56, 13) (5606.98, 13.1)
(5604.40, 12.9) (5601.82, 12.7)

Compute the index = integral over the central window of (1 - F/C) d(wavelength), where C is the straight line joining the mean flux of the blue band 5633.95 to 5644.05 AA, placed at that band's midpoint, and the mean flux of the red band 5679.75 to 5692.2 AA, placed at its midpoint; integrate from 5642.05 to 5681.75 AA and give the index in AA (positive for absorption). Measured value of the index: -0.7 AA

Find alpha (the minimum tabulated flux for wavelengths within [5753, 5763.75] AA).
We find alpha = 12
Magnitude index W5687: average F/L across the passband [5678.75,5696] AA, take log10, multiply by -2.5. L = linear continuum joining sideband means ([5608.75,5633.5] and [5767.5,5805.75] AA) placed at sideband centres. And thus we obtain 0.03 mag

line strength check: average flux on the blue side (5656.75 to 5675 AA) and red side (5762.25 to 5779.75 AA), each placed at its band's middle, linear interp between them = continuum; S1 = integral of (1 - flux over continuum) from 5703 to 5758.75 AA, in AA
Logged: 0.9 AA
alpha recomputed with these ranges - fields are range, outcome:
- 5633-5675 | 12.1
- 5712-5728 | 12.6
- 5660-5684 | 12.3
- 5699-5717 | 12.4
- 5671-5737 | 12.2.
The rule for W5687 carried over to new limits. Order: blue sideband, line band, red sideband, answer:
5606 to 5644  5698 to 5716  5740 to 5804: 0.007 mag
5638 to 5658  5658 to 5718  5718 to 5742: 0.017 mag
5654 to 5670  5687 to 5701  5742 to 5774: 0.016 mag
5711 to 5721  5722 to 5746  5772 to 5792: 0.009 mag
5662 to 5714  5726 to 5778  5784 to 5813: 0.009 mag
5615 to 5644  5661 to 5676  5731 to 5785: -0.021 mag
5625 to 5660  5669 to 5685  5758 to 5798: 0.008 mag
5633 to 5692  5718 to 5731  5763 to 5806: -0.005 mag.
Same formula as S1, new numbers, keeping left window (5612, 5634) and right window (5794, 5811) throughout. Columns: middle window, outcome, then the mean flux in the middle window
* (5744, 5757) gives 0.55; 12.2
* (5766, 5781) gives 0.04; 12.7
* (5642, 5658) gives -0.18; 12.8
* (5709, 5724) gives 0.02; 12.7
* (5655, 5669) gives 0.14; 12.6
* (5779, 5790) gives 0.25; 12.4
